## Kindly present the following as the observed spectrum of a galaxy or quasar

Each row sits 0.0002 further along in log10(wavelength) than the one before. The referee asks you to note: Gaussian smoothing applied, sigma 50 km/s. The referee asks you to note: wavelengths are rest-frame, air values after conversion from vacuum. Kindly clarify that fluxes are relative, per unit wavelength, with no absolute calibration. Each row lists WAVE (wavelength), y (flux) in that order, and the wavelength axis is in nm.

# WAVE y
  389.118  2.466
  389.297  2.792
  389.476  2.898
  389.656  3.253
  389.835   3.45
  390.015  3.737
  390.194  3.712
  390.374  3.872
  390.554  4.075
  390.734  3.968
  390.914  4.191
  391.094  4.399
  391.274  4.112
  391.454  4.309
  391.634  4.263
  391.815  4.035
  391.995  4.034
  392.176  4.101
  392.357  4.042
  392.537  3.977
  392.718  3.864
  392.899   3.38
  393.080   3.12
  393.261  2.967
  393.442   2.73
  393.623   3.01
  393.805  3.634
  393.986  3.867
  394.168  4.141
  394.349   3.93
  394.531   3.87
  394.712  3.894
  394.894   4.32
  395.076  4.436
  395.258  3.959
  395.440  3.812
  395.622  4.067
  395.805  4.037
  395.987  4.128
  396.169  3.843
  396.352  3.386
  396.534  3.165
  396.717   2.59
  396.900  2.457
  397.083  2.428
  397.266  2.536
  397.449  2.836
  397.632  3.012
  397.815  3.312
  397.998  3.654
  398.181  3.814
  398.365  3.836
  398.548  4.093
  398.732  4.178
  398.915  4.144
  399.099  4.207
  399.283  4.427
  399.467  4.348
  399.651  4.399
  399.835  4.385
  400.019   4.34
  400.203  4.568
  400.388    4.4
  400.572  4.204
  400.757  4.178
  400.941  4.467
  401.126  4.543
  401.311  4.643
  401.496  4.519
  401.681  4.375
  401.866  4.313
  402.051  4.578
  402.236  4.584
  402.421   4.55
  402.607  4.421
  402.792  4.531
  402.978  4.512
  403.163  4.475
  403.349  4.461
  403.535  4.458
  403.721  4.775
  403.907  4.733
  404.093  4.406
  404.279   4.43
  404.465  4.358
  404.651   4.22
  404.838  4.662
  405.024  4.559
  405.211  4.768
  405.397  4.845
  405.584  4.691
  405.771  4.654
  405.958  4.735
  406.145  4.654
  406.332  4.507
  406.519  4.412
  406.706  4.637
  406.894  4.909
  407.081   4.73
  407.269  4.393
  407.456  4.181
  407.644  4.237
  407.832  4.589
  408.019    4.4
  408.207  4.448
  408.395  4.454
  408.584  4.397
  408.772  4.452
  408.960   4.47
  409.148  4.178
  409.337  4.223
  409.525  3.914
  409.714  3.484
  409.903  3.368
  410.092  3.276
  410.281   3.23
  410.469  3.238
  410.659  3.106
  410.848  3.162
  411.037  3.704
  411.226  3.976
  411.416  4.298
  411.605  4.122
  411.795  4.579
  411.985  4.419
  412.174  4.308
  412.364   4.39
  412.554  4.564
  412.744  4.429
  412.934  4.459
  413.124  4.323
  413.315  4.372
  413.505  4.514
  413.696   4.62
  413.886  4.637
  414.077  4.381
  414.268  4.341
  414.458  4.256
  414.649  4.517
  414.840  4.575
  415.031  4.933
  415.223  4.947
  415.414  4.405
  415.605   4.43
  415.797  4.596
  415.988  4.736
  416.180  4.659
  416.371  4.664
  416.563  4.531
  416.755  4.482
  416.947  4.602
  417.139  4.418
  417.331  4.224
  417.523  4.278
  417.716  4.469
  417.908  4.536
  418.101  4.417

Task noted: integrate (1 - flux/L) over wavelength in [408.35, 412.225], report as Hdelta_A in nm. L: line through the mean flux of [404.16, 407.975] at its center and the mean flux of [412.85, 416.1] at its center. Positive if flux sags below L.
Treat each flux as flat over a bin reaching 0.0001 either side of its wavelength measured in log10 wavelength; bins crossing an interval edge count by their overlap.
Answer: 0.54 nm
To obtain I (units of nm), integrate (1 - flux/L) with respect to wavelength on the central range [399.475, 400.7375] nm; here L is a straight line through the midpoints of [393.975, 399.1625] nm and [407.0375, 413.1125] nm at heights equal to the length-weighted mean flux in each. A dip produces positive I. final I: -0.20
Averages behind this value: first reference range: 3.65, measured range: 4.37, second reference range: 4.1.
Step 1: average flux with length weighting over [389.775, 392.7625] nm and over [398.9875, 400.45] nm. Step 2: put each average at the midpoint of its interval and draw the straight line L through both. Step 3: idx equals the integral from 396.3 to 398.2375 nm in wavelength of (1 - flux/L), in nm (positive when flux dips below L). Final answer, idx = 0.58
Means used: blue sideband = 4.02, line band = 3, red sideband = 4.38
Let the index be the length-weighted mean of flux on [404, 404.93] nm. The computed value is 4.42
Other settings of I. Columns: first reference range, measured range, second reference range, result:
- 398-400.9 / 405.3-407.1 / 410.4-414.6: -0.199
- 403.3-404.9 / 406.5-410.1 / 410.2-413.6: -0.005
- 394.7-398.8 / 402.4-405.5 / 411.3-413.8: -0.472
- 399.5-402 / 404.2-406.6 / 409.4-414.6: -0.176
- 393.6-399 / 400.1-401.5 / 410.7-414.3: -0.233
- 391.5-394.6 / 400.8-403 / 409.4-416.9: -0.310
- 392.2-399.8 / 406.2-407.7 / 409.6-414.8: -0.214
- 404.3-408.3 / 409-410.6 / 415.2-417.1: 0.327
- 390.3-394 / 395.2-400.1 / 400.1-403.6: 0.589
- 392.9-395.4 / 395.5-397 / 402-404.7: 0.155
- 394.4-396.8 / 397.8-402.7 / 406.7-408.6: -0.262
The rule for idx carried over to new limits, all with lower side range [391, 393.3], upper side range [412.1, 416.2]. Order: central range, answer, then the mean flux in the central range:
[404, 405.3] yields -0.07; 4.49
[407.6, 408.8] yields -0.02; 4.43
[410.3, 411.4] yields 0.23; 3.49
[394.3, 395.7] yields -0.02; 4.04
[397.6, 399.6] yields 0.07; 3.95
